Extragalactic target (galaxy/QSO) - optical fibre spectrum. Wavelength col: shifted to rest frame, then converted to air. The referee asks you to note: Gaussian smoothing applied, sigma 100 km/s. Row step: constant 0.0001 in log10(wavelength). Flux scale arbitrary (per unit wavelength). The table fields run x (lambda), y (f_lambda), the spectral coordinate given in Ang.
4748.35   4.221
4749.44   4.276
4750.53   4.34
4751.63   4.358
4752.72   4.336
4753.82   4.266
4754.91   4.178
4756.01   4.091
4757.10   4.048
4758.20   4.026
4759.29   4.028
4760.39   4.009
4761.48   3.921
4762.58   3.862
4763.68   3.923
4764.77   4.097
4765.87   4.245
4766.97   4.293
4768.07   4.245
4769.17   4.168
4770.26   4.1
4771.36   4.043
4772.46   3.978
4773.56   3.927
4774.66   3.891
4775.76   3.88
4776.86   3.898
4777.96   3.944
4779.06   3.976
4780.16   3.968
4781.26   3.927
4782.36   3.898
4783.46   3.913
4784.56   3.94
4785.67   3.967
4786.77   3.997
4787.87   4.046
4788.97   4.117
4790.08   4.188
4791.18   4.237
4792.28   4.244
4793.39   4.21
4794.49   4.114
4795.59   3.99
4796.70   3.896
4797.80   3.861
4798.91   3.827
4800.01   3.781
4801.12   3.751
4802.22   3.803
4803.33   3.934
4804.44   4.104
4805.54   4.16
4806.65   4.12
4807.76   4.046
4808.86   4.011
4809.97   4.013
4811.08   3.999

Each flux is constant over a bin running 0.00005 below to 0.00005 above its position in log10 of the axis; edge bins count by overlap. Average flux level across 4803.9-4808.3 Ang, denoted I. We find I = 4.11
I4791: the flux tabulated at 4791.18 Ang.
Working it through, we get 4.237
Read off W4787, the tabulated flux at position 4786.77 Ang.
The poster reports 3.997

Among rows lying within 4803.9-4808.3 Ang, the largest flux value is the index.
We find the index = 4.16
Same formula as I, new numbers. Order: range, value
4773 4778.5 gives 3.91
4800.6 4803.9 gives 3.83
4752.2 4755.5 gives 4.25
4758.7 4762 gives 4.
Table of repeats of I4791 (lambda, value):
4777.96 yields 3.944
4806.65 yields 4.12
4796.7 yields 3.896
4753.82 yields 4.266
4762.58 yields 3.862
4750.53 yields 4.34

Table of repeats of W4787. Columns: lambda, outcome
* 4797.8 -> 3.861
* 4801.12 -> 3.751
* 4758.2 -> 4.026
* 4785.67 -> 3.967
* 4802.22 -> 3.803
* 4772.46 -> 3.978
